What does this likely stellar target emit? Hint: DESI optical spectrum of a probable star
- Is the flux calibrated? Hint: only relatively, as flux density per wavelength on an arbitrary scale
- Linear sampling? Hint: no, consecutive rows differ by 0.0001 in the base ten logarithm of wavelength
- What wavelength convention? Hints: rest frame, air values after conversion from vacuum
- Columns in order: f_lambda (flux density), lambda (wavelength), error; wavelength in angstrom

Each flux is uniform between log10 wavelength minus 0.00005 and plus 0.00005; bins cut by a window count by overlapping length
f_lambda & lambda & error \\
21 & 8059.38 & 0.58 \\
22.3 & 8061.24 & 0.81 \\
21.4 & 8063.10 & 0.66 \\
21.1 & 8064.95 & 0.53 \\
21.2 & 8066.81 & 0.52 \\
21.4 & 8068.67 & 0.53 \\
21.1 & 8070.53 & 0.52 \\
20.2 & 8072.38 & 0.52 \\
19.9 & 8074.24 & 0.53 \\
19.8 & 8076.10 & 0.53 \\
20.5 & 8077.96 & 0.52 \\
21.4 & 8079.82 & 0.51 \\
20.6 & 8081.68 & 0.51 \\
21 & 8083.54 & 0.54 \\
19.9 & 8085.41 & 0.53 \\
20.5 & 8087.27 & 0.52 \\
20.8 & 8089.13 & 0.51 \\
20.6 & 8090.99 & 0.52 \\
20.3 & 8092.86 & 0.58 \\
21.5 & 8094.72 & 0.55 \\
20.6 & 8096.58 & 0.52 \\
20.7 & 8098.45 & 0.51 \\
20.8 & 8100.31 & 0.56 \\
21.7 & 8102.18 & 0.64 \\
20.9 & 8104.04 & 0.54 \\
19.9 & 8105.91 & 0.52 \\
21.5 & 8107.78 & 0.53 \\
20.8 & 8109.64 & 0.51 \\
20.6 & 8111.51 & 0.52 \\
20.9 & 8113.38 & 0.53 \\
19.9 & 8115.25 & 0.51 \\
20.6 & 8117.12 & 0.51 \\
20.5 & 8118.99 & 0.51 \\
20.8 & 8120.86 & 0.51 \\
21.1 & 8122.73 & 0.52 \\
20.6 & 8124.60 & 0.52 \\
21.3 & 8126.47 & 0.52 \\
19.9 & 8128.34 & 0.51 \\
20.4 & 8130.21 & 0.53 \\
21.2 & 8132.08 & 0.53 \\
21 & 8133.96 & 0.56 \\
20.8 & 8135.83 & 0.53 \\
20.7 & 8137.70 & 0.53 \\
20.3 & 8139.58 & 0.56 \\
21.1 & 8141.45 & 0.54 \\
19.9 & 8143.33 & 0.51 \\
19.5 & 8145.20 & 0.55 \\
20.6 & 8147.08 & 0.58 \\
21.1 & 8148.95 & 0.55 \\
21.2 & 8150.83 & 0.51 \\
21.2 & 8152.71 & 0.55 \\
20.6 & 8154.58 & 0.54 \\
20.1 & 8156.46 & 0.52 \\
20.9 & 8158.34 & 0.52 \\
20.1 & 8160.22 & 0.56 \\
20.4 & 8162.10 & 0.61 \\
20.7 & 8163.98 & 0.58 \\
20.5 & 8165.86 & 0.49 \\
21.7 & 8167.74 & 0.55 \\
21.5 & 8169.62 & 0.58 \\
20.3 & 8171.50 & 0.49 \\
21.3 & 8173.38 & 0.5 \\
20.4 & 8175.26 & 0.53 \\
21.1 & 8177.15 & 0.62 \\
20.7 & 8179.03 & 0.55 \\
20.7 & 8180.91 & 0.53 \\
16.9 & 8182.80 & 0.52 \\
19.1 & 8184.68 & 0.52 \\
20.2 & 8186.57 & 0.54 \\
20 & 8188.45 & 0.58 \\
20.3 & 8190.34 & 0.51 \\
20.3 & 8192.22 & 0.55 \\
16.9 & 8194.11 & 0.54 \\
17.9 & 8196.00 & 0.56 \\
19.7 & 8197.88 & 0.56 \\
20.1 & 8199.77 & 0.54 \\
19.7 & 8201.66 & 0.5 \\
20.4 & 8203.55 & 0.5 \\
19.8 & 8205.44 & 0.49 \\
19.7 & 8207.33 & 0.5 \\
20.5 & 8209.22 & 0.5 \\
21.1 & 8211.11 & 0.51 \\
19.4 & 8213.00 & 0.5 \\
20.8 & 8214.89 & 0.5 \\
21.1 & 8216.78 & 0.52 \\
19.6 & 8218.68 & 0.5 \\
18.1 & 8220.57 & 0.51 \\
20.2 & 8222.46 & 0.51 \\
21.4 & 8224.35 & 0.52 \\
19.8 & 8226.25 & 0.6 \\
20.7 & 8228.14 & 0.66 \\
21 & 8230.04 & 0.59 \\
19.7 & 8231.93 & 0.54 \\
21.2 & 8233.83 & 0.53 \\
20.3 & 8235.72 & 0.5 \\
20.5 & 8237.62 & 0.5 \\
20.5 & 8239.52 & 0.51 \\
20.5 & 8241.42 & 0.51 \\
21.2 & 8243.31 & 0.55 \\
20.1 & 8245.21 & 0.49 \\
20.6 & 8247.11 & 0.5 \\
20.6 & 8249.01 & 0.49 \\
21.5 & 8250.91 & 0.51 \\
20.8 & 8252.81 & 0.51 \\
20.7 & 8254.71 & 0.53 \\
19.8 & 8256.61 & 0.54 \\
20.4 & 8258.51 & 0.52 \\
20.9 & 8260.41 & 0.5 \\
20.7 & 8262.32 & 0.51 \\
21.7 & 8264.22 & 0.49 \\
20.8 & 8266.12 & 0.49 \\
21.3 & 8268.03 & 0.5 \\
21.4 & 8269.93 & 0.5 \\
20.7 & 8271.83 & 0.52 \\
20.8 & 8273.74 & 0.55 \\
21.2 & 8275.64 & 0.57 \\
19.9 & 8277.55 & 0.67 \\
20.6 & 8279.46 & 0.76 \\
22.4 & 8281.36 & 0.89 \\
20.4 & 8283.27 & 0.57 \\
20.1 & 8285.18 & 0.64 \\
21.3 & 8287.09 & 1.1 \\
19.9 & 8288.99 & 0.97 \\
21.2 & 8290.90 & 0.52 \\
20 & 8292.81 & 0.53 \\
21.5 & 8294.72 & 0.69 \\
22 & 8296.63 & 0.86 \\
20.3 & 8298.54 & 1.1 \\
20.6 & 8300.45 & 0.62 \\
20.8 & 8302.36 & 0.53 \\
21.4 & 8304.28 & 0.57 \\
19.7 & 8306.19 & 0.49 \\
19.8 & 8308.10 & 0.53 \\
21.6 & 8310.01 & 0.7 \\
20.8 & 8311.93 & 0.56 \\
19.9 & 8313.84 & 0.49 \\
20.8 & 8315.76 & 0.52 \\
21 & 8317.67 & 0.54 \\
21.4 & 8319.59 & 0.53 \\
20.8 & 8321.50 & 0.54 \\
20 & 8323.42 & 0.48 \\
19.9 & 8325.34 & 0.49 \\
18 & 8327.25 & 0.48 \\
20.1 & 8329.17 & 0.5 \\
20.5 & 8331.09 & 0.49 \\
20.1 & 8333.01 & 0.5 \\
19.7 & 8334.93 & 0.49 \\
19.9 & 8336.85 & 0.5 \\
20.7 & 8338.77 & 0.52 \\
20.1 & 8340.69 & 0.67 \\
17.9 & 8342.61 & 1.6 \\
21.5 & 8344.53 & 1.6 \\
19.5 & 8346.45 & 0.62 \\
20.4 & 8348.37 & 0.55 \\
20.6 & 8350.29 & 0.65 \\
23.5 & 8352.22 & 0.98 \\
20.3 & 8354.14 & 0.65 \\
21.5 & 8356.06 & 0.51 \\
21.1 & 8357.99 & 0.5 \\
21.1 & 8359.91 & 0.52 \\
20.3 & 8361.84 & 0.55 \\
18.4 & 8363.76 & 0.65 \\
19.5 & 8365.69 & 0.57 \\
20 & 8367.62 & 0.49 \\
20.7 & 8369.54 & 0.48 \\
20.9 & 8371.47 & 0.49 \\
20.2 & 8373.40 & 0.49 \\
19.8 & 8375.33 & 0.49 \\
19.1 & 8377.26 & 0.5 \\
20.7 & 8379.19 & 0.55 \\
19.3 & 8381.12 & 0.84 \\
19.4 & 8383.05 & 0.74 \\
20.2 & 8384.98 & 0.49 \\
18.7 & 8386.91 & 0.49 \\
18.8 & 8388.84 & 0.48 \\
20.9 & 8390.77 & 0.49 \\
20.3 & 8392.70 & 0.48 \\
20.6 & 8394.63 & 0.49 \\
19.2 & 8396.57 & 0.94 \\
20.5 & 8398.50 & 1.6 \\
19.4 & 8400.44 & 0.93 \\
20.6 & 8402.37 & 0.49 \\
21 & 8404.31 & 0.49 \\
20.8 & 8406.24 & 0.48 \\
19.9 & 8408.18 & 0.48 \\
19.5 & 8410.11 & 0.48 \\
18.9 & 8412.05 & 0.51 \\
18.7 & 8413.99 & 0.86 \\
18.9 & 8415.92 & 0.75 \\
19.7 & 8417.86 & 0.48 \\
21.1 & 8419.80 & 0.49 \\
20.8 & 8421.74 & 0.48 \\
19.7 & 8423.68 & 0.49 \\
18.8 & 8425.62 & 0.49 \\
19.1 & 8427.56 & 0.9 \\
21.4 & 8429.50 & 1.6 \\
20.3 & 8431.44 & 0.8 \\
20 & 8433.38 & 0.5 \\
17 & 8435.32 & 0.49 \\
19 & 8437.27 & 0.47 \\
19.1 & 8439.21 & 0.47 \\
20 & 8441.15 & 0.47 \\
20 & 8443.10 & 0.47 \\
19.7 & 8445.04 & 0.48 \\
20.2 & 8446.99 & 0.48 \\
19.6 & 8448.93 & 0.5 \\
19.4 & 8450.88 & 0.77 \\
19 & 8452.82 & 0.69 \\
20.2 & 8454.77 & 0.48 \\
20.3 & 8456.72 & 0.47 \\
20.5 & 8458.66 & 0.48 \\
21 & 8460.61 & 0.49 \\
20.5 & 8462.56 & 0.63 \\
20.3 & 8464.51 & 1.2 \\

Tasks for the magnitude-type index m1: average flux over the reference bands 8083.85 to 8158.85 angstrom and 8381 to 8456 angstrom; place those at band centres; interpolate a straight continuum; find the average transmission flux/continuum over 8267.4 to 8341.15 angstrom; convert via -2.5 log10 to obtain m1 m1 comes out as -0.03 mag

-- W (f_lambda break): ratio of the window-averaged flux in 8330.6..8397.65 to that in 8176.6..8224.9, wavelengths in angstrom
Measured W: 1.02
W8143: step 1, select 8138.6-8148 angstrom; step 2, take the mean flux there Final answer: 20.3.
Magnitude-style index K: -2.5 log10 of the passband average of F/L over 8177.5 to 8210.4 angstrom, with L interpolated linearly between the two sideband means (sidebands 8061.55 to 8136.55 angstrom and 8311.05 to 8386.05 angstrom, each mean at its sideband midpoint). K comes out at 0.05 mag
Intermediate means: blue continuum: 20.8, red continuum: 20.2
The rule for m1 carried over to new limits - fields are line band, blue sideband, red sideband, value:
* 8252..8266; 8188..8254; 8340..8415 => -0.030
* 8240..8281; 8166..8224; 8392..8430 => -0.043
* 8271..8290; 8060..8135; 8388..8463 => -0.025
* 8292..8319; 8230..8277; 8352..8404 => -0.013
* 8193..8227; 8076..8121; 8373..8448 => 0.031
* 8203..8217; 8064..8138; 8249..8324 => 0.024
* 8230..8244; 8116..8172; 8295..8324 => 0.007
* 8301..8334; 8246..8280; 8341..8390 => 0.003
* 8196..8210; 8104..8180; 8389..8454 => 0.035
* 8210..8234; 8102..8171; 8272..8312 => 0.024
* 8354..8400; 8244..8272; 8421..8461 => 0.004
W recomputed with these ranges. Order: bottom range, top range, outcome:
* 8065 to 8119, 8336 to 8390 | 0.97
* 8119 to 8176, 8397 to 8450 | 0.95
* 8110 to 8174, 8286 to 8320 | 1.00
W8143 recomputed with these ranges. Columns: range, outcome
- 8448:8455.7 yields 19.5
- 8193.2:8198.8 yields 18.2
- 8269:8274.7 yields 21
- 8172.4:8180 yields 20.9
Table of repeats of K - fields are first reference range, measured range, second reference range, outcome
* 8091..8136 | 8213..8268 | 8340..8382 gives 0.00 mag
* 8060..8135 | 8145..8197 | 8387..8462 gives 0.02 mag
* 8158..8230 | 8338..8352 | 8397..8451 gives -0.02 mag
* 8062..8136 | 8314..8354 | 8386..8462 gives -0.01 mag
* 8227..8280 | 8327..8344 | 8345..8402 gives 0.03 mag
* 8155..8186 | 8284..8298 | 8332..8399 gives -0.03 mag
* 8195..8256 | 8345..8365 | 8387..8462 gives -0.04 mag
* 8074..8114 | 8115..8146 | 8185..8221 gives -0.01 mag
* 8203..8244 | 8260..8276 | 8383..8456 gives -0.04 mag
